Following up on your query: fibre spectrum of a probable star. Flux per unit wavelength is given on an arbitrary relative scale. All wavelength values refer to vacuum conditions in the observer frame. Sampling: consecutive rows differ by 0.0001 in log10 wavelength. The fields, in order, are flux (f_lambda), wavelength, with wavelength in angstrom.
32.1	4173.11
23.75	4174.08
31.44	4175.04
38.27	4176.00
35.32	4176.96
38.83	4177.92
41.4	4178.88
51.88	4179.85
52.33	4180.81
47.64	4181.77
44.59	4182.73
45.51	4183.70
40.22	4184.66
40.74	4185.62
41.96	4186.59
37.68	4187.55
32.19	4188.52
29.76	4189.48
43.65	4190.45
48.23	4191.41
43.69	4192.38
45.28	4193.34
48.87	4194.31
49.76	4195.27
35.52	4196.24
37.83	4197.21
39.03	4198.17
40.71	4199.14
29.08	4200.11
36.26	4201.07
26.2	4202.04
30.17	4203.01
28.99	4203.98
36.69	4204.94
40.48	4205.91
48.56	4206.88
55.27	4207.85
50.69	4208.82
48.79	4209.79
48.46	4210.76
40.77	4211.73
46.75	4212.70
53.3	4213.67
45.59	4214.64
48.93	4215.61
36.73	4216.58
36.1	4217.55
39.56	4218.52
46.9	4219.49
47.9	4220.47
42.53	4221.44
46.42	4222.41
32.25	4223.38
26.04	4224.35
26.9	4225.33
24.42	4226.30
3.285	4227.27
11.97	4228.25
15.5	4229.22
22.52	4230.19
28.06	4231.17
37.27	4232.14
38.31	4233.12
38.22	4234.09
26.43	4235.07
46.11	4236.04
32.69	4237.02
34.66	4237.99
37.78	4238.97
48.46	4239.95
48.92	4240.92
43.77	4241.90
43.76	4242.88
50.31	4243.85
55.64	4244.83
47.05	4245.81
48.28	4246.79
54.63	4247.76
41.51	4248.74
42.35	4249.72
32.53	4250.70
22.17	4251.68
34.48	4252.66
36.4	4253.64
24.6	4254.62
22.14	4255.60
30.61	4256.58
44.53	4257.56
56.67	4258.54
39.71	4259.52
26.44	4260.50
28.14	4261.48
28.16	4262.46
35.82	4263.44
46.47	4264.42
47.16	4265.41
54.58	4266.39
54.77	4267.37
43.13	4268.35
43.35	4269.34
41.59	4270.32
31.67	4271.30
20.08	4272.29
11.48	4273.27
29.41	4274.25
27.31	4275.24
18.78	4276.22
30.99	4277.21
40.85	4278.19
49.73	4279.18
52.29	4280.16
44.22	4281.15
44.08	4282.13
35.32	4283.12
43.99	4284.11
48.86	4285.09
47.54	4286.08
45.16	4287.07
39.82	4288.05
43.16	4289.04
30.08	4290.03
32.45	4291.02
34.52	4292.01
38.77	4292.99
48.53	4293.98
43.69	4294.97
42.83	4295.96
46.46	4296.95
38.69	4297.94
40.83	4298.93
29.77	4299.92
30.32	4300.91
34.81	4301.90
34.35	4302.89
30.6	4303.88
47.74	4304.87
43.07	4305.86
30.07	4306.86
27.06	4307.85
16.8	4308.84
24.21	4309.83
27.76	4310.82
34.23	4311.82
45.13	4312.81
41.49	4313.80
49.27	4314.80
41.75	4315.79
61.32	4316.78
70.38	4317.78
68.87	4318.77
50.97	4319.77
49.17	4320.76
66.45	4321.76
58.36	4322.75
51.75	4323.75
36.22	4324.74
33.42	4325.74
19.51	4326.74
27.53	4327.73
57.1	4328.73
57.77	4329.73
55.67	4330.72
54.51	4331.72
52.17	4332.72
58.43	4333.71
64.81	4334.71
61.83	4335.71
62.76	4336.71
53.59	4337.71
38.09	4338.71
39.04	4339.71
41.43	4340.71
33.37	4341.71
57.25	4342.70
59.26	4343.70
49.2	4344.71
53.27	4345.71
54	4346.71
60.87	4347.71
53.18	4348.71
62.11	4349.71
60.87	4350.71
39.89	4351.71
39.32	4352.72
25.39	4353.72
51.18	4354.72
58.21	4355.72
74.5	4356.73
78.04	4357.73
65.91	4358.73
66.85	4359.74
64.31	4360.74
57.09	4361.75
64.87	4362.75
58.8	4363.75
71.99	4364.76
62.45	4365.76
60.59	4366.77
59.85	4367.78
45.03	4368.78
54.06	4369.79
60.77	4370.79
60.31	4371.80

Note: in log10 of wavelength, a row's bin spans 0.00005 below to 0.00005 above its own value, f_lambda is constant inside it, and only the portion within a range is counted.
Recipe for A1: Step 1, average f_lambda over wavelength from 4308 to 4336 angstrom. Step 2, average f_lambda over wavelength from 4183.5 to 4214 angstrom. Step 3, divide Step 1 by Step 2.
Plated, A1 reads 1.15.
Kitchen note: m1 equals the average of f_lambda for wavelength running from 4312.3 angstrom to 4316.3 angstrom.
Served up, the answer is 44.5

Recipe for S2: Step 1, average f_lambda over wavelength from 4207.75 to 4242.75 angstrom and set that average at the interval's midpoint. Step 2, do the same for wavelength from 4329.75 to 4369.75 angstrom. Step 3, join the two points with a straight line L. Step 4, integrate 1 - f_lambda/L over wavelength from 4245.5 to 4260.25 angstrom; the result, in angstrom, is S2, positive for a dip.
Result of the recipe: 1.2 angstrom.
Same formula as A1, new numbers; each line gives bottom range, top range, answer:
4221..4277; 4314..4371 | 1.52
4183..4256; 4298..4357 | 1.21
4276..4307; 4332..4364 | 1.38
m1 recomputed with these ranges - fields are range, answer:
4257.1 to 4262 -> 39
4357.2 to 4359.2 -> 72.4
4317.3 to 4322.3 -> 61.2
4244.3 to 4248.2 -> 51.4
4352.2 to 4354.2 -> 32.4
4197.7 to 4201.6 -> 36.1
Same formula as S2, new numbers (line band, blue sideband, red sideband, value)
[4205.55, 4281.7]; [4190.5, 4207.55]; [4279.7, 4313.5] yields 1.3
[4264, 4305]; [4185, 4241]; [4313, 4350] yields 6.3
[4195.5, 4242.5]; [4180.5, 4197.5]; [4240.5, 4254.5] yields 5.7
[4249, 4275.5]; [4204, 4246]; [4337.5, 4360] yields 4.6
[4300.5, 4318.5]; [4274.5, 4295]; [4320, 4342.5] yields 2.4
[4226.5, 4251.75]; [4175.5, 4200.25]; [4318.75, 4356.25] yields 4.5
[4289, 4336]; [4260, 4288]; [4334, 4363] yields 3.7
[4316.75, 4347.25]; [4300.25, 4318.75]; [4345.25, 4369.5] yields -2.5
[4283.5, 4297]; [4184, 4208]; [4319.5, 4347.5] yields 1.4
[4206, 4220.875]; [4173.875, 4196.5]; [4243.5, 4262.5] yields -2.2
